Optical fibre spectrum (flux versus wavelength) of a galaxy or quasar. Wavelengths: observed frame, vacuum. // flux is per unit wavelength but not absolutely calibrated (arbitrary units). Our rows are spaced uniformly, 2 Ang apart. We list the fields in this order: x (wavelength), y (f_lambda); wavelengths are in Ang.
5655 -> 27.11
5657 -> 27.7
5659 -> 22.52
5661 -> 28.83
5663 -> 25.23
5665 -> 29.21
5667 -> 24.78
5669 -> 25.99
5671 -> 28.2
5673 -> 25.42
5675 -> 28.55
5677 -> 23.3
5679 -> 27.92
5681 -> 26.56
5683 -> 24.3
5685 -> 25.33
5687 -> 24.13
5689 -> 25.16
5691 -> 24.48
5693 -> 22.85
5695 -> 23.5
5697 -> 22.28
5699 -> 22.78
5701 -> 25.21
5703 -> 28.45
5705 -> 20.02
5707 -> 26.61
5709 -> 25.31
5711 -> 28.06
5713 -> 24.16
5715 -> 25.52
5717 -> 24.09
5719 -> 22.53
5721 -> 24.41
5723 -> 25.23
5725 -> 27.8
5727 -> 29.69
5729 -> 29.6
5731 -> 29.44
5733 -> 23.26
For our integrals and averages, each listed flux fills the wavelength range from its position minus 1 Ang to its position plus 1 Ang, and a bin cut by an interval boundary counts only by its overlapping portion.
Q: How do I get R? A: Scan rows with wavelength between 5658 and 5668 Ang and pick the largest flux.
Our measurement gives 29.21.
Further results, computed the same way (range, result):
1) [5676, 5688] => 27.92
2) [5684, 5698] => 25.33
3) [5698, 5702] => 25.21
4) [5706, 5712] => 28.06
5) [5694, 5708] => 28.45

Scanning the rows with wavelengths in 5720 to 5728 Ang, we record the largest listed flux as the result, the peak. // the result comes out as 29.69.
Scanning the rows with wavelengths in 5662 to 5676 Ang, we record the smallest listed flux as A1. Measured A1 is 24.78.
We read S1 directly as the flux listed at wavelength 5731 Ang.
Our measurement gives 29.44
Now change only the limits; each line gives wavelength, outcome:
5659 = 22.52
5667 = 24.78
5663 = 25.23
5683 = 24.3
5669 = 25.99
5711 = 28.06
